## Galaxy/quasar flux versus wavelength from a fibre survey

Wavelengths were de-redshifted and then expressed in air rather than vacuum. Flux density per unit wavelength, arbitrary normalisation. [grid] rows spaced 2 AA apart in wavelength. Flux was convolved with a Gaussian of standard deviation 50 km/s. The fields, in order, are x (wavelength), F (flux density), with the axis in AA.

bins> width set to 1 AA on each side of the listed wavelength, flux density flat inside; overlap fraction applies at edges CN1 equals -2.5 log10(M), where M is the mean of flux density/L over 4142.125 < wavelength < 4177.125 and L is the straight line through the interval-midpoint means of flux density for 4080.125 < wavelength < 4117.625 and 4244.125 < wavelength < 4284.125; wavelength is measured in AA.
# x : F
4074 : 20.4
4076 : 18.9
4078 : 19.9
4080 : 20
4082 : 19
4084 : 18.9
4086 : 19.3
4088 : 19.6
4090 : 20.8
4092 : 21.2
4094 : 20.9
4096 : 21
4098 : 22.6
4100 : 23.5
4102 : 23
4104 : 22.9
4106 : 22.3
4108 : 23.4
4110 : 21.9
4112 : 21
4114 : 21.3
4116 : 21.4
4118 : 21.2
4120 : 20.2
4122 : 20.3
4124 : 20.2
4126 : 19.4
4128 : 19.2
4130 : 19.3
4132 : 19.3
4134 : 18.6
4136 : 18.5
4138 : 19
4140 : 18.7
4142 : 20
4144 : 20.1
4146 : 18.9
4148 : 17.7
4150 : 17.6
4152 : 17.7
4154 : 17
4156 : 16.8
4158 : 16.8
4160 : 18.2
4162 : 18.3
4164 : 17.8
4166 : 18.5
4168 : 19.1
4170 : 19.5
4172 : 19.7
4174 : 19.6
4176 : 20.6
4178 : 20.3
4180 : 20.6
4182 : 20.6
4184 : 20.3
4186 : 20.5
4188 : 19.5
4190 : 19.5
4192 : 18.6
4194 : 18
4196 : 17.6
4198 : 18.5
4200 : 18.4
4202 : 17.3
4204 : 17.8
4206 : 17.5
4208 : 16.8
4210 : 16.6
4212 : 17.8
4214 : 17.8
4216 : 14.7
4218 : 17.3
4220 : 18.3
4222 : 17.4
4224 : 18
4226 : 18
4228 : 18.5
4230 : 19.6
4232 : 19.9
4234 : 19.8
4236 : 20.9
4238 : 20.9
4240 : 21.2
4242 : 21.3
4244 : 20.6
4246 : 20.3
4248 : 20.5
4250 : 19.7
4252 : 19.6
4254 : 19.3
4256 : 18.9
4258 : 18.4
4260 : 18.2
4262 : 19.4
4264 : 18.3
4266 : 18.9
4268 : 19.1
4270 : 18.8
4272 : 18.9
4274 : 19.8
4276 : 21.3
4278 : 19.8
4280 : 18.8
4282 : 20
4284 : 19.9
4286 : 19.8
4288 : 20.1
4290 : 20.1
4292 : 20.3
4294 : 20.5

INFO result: 0.116 mag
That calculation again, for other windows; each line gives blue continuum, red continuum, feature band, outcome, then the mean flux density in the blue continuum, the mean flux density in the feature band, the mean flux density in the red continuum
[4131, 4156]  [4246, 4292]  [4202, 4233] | 0.08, 18.5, 17.7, 19.5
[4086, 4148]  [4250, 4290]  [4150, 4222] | 0.09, 20.6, 18.4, 19.4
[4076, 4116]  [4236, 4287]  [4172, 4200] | 0.05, 21.1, 19.5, 19.7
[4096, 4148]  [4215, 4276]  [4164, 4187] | 0.01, 20.6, 19.8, 19.2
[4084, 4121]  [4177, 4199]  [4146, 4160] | 0.16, 21.5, 17.4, 19.5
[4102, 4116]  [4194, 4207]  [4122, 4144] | 0.09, 22.1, 19.3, 17.9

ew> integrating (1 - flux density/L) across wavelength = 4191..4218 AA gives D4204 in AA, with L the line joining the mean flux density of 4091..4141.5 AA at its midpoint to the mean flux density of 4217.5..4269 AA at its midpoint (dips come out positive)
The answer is 3.1 AA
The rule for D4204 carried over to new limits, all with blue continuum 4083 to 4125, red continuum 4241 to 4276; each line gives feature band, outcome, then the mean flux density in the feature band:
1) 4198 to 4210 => 1.5 AA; 17.6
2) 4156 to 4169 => 1.6 AA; 18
